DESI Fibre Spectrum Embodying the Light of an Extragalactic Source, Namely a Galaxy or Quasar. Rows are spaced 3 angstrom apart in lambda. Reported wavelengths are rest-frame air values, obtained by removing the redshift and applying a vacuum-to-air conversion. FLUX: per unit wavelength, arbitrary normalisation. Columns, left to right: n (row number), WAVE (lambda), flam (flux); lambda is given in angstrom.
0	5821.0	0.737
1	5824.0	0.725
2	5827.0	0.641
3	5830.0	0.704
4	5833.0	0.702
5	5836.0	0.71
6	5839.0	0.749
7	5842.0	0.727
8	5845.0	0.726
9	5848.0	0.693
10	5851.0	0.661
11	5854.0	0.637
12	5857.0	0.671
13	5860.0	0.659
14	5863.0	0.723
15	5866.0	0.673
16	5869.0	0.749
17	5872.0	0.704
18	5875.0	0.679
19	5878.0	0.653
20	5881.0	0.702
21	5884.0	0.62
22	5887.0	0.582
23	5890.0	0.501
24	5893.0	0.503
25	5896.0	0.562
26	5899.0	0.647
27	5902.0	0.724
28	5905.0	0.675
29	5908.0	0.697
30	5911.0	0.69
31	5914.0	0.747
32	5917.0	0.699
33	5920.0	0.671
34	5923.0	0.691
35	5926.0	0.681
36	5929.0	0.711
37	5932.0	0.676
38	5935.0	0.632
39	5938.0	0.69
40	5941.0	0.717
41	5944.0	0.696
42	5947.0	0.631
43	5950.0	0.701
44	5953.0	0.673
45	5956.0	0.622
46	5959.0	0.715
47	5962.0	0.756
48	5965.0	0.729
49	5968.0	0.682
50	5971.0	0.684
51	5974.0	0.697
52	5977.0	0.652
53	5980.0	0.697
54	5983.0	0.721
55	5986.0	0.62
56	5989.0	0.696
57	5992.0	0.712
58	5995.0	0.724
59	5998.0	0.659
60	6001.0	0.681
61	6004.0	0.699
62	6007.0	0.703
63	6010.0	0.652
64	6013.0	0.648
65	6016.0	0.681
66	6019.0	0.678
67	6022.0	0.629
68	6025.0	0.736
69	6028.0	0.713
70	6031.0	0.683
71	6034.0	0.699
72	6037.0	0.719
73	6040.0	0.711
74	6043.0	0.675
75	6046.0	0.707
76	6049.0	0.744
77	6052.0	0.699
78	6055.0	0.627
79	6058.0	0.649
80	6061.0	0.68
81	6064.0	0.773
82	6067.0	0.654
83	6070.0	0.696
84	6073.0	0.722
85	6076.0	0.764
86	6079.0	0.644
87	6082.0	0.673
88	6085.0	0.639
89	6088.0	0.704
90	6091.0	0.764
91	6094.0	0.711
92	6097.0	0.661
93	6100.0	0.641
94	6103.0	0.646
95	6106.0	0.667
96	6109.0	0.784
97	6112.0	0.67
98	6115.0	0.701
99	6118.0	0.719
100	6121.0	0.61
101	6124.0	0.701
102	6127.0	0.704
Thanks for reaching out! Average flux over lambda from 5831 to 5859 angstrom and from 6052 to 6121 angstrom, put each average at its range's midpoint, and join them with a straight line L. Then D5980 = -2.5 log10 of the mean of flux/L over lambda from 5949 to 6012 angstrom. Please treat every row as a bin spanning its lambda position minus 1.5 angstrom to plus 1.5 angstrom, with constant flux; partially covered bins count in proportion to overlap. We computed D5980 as 0.01 mag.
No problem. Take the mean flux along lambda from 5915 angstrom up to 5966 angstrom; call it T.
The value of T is 0.688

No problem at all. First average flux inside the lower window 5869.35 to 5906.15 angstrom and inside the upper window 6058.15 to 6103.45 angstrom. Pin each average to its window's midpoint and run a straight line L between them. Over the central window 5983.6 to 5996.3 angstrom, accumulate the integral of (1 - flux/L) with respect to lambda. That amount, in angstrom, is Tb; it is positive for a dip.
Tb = -0.5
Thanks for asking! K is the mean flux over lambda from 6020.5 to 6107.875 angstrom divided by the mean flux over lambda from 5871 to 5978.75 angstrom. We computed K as 1.03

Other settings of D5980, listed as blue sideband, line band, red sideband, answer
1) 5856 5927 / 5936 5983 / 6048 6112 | -0.03 mag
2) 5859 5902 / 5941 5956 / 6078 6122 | -0.03 mag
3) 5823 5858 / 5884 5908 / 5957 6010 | 0.15 mag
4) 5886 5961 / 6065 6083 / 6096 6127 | -0.03 mag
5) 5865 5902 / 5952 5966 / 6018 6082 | -0.06 mag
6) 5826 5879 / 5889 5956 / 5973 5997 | 0.04 mag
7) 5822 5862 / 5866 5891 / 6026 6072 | 0.07 mag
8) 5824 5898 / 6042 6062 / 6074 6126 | 0.00 mag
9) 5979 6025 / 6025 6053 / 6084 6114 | -0.04 mag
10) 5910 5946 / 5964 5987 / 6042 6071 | 0.01 mag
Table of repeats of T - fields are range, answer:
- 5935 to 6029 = 0.686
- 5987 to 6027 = 0.684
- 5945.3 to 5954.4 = 0.669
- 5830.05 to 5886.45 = 0.689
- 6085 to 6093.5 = 0.715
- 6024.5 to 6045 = 0.704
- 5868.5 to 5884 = 0.687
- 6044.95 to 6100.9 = 0.693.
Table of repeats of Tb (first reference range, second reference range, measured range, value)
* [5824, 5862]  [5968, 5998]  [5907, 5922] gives -0.24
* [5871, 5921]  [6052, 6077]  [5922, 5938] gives -0.49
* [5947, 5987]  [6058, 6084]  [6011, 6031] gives 0.34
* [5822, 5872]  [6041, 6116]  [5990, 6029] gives 0.45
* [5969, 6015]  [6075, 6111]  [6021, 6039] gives -0.34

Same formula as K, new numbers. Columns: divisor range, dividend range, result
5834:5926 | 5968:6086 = 1.03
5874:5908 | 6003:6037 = 1.10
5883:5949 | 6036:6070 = 1.06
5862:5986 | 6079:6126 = 1.02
